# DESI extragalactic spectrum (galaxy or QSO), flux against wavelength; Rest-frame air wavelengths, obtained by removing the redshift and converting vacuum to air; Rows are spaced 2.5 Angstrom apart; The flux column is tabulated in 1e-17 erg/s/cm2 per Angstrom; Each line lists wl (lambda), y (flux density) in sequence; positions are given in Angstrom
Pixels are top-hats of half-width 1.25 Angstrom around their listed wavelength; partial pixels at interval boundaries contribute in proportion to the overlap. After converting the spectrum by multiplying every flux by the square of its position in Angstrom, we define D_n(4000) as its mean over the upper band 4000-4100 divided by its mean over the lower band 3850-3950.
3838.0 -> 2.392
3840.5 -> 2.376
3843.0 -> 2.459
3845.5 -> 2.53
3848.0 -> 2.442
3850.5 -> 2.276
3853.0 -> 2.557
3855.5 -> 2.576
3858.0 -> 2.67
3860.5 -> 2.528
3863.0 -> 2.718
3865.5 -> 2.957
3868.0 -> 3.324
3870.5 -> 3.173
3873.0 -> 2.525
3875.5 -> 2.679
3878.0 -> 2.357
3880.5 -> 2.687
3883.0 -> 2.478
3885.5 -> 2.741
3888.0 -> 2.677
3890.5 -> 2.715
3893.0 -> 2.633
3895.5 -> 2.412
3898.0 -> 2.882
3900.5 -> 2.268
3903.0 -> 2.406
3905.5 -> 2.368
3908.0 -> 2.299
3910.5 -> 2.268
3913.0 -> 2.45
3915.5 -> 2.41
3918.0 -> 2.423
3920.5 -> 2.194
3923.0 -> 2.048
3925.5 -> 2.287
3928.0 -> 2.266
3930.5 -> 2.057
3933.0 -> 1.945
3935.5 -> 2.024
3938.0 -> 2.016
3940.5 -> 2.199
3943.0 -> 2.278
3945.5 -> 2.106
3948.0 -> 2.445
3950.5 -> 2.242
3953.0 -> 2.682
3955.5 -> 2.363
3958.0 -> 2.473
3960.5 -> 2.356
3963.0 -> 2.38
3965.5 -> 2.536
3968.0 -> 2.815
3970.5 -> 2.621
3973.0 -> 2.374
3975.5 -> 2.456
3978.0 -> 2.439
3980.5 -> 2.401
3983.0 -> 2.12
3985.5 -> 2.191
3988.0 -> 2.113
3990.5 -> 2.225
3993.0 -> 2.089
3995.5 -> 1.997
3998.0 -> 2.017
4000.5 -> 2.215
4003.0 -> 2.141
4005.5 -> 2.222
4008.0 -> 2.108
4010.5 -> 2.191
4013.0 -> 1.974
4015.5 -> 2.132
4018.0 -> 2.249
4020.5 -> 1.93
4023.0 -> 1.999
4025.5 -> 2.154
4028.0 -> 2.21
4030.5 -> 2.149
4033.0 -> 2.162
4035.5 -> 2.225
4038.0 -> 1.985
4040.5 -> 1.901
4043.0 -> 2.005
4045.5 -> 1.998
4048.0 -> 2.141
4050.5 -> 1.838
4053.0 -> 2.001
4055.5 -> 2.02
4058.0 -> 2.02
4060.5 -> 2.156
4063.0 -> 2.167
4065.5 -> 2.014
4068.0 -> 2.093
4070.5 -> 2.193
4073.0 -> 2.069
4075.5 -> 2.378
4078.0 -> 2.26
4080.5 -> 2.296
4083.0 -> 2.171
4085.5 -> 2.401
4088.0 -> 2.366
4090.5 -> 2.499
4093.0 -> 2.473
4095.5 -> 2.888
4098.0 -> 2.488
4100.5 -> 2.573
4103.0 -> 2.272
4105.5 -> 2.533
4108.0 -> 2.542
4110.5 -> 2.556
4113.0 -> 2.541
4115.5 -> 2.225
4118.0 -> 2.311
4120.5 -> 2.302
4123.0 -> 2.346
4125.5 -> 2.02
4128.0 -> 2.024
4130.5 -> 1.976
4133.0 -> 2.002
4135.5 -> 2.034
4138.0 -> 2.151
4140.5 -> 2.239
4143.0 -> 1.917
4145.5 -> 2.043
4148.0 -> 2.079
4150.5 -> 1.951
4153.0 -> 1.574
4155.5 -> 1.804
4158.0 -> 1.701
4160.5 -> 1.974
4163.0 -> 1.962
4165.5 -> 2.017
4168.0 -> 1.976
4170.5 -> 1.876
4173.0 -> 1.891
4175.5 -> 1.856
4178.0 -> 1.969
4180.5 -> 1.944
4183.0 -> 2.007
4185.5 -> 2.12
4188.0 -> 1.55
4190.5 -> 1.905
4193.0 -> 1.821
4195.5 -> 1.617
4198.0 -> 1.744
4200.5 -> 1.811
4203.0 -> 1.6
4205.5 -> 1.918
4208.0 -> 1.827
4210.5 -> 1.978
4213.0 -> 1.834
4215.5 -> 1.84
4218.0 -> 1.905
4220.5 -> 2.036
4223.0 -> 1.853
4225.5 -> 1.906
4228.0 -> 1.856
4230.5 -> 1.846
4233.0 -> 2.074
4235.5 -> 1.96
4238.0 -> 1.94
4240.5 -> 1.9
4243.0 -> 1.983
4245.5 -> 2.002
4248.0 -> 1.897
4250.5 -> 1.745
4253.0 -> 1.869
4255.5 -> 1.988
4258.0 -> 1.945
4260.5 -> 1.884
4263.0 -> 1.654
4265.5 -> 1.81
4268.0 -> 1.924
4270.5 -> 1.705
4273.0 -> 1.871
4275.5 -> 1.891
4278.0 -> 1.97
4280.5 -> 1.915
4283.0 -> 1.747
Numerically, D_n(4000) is 0.96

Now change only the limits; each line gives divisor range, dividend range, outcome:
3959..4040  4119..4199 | 0.95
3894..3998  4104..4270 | 0.96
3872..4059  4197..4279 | 0.95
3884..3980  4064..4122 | 1.08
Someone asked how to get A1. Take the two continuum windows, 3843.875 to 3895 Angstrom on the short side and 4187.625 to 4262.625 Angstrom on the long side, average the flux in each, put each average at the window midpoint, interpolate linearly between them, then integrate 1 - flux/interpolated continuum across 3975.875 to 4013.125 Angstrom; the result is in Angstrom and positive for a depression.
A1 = 3.2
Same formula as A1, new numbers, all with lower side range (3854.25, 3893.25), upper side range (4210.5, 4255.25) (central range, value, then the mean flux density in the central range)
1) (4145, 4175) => 2.55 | 1.9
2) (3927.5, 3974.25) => 3.96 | 2.33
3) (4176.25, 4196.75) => 1.53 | 1.87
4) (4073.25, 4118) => -4.20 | 2.43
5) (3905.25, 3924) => 2.27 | 2.31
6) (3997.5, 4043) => 5.35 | 2.11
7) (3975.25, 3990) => 1.20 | 2.27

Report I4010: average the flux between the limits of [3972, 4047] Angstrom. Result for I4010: 2.14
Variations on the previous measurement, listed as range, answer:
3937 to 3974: 2.4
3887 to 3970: 2.36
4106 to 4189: 2.05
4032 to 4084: 2.1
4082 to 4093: 2.38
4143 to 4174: 1.9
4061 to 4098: 2.31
